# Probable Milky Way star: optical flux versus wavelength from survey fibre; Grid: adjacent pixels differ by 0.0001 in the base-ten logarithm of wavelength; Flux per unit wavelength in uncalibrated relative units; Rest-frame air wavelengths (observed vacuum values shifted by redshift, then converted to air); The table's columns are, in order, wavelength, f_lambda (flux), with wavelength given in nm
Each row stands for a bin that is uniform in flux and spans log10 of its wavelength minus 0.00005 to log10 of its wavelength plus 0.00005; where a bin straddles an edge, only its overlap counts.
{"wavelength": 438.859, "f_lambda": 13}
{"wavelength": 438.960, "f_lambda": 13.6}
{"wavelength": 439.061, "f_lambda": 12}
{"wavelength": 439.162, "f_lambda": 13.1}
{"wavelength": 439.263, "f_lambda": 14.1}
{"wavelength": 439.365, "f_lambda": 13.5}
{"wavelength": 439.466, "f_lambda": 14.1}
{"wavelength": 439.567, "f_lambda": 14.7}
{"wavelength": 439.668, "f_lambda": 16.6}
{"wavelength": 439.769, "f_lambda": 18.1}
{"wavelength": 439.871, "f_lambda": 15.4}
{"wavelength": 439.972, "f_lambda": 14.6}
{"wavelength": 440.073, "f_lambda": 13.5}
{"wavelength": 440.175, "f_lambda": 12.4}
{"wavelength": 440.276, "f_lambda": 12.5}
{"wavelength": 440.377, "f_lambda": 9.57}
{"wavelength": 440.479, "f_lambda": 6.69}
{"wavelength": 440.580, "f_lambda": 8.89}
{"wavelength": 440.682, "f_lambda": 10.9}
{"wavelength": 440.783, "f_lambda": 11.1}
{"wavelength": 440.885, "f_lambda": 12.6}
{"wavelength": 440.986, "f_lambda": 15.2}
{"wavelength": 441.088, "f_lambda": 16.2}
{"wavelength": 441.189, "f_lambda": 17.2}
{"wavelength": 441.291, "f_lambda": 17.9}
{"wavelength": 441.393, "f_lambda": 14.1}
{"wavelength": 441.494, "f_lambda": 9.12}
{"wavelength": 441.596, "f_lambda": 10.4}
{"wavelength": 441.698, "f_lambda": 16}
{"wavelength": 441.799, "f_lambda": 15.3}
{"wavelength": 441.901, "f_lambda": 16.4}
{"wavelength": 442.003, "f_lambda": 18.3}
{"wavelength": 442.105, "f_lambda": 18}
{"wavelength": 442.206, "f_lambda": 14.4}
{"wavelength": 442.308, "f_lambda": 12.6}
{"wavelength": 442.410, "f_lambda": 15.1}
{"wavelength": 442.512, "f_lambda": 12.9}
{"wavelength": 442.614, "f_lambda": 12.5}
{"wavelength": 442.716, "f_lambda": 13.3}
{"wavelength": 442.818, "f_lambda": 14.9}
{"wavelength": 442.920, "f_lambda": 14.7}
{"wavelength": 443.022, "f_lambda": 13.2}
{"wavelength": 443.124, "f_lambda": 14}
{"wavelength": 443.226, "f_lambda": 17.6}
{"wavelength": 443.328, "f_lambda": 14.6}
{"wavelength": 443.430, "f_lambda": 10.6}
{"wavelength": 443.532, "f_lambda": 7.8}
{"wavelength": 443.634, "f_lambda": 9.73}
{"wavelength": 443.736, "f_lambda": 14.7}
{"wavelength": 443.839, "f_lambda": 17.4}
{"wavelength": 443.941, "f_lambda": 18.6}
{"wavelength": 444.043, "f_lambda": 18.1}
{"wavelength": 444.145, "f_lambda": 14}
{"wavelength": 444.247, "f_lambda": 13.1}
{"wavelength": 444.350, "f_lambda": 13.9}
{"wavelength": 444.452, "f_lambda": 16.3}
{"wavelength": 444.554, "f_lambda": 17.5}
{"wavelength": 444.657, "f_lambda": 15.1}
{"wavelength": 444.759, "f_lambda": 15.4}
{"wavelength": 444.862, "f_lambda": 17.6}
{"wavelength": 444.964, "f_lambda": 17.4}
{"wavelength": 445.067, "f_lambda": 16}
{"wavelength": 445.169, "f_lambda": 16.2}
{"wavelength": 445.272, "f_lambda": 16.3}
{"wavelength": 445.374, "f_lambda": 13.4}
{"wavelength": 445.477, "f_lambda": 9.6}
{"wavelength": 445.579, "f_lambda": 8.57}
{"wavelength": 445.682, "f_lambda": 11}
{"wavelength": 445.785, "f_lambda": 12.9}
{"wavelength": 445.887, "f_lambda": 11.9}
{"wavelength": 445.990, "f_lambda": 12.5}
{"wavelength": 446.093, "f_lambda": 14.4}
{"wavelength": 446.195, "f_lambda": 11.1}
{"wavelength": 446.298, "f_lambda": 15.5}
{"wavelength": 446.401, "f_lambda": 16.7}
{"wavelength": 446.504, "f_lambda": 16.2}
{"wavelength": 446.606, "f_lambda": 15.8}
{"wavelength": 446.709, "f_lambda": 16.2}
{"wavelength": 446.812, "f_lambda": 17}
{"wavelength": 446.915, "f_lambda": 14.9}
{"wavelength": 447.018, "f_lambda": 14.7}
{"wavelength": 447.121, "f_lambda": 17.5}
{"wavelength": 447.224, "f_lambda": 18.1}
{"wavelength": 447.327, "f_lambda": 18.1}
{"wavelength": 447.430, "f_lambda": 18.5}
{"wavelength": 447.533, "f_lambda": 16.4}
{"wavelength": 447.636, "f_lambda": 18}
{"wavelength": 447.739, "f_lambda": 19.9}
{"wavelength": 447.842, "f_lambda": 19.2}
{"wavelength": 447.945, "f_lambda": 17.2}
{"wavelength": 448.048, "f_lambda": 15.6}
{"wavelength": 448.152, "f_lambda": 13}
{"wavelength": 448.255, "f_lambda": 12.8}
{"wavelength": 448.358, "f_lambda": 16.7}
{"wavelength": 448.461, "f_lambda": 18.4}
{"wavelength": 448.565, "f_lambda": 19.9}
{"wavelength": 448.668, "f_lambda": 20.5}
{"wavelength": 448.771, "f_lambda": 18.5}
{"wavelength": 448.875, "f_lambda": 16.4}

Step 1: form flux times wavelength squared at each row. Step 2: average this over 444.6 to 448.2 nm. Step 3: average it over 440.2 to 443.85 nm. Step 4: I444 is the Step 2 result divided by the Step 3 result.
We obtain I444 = 1.16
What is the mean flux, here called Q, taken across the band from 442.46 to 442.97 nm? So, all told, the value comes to 13.7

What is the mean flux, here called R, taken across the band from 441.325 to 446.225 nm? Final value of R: 14.2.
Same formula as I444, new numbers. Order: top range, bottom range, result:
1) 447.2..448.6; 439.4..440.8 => 1.39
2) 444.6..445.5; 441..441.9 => 1.07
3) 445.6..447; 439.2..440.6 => 1.10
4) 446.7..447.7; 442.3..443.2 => 1.25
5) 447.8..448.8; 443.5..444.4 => 1.22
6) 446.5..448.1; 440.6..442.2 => 1.21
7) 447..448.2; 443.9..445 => 1.09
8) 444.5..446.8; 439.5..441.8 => 1.10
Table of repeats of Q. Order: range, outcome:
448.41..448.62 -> 19.1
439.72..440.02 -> 16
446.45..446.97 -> 16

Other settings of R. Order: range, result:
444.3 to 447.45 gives 15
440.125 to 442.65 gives 13.5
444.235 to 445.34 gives 15.9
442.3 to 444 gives 13.8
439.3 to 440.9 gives 12.8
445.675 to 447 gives 14.4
